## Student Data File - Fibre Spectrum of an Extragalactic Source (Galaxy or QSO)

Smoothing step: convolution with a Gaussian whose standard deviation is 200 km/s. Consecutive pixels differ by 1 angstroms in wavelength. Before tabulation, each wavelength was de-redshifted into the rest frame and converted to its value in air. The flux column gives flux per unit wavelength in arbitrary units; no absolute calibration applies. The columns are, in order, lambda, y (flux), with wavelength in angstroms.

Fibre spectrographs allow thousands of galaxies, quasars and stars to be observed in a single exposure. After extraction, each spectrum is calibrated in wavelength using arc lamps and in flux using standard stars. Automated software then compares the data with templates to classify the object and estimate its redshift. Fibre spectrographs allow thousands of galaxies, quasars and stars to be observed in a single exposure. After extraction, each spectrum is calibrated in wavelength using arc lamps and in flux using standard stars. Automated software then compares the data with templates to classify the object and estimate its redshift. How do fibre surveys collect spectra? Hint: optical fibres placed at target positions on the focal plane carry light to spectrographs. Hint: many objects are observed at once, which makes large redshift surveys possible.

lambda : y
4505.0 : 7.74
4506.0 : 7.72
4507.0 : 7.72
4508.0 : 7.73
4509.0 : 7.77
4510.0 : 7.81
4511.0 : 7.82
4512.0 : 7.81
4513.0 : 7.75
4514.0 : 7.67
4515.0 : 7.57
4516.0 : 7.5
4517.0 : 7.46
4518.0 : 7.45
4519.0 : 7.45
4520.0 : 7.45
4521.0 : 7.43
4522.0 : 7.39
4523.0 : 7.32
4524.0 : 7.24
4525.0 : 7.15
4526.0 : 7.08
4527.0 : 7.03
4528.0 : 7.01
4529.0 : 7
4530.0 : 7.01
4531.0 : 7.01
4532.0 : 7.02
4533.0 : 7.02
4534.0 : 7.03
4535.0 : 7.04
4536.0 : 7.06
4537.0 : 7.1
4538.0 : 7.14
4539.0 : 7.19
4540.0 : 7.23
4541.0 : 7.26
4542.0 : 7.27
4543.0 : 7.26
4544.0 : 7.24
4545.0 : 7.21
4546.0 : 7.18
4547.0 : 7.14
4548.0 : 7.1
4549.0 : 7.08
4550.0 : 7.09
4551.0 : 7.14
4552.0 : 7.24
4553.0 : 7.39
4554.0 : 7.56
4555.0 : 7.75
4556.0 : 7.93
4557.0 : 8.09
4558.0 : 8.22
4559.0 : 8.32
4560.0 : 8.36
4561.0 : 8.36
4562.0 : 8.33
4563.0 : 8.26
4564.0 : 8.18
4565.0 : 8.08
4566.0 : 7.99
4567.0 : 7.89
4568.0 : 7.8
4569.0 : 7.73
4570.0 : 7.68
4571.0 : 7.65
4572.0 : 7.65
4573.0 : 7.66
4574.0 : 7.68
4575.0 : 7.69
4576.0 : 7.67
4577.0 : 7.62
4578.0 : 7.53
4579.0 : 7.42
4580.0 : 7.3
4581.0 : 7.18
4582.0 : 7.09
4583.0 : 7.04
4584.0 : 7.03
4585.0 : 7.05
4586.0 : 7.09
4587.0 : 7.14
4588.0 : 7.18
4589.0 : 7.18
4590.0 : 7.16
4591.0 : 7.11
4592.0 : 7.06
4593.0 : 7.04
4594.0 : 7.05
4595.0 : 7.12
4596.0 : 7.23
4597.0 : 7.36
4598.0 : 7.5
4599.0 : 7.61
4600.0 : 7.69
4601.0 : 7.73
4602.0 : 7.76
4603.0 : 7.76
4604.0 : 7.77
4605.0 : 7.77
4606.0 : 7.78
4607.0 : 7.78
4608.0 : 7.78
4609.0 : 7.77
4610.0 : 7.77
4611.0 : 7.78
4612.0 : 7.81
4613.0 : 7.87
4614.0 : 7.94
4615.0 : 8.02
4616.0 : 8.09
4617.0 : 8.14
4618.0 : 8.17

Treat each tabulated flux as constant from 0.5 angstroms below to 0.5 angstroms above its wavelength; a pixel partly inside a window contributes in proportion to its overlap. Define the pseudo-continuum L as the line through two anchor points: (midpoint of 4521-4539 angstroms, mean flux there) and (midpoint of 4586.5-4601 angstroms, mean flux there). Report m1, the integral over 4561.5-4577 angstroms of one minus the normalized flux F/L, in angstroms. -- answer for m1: -1.4 angstroms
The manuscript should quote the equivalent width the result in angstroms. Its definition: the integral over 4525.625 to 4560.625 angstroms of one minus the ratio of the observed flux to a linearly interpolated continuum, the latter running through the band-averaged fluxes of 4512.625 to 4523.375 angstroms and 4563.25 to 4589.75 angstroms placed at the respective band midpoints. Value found 0.9 angstroms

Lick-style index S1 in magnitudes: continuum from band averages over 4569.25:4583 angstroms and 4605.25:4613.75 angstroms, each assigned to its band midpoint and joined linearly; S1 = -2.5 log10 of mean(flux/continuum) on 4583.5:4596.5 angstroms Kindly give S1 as 0.076 mag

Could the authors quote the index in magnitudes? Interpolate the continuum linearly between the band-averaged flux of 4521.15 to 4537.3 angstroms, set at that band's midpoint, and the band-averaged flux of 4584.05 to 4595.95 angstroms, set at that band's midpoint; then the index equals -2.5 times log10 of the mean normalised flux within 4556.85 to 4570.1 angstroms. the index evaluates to -0.14 mag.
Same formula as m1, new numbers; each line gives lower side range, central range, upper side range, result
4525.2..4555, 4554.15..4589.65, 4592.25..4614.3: -1.43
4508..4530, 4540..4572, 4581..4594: -1.82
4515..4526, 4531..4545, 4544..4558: 0.48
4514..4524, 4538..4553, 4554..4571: 1.17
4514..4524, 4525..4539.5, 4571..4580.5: 0.82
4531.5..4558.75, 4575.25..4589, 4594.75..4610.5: 0.48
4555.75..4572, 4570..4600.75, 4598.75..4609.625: 2.15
